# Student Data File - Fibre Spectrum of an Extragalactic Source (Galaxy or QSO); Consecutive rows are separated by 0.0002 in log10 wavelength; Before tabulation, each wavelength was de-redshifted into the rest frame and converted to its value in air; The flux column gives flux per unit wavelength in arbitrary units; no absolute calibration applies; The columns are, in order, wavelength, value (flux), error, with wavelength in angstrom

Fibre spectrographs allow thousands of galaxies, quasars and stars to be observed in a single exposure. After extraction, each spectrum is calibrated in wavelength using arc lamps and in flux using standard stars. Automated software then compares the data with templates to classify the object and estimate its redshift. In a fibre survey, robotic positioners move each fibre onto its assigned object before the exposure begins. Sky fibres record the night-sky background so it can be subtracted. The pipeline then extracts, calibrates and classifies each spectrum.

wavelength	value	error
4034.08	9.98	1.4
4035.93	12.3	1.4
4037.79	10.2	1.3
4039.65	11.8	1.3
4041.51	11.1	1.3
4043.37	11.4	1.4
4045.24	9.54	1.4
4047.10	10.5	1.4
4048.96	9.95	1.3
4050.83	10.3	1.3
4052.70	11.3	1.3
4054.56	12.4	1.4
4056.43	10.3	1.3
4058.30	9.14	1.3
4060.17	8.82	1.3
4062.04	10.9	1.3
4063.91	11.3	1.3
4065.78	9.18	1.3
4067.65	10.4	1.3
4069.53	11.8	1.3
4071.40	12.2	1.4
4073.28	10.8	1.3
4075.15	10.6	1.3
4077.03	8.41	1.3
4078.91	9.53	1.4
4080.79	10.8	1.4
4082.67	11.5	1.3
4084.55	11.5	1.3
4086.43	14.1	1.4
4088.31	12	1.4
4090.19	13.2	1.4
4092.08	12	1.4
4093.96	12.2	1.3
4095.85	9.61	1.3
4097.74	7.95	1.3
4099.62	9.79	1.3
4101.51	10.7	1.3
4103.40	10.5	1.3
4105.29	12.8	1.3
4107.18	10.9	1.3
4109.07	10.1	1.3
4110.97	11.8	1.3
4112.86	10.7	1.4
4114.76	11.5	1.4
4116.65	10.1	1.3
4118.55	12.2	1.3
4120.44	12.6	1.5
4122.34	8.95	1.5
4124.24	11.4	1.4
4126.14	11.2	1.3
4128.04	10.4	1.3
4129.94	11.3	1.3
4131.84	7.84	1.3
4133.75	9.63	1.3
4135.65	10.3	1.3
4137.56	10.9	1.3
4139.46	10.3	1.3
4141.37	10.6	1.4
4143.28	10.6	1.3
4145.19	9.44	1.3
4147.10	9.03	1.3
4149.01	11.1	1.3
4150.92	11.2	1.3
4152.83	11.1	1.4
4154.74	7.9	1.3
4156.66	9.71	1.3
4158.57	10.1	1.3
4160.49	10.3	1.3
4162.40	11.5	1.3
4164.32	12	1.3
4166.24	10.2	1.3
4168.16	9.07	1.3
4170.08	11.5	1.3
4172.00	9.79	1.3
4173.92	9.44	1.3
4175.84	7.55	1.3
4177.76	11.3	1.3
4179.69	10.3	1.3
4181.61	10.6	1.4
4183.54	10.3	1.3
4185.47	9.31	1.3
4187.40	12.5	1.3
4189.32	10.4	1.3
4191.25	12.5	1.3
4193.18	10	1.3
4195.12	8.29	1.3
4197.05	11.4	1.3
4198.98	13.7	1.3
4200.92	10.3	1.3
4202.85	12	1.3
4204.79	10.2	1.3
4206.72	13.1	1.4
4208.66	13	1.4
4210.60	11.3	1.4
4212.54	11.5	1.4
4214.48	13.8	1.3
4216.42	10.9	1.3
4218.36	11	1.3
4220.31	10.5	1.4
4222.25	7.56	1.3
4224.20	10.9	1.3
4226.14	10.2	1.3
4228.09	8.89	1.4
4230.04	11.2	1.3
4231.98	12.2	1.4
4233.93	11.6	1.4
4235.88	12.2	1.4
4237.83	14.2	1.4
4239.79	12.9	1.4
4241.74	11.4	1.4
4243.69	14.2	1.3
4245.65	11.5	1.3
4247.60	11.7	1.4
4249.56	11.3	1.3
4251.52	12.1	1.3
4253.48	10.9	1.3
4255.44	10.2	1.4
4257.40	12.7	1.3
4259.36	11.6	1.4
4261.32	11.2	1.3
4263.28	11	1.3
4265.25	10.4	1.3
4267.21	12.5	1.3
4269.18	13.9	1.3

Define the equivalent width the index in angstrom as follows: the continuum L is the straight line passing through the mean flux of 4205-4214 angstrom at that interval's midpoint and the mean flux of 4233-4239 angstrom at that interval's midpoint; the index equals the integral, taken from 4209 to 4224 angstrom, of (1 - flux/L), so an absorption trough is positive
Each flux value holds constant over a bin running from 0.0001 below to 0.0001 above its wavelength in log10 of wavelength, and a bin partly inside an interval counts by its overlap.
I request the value 1.5 angstrom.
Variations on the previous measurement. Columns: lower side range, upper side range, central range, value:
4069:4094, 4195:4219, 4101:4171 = 5.93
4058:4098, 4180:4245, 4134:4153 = 1.20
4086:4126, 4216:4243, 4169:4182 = 1.31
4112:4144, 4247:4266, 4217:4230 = 1.35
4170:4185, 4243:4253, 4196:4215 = -2.06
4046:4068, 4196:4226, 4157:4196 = 2.81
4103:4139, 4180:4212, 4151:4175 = 1.66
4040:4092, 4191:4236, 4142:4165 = 1.49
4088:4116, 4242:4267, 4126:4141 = 1.27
